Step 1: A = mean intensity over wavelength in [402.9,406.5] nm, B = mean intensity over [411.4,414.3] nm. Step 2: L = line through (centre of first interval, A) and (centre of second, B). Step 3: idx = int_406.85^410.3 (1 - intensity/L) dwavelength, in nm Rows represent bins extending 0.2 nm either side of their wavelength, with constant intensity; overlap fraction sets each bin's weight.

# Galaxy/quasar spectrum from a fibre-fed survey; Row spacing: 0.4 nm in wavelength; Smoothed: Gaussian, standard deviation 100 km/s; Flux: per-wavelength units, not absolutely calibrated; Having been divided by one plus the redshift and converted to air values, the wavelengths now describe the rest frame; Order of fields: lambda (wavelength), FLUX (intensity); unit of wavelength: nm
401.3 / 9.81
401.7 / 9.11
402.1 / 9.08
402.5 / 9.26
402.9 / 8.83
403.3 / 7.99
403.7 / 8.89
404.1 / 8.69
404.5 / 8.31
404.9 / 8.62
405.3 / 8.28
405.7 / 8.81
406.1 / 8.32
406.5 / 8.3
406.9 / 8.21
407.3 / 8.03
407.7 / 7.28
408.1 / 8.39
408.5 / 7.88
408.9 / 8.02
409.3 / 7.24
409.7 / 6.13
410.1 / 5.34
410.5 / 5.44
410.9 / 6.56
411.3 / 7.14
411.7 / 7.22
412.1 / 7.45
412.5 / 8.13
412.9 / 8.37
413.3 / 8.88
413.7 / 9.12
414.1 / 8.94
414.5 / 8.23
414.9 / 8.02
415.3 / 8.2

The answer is 0.42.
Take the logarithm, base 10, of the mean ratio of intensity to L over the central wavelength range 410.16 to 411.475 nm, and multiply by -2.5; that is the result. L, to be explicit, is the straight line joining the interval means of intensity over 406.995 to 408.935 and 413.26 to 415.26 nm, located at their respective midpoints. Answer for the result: 0.30 mag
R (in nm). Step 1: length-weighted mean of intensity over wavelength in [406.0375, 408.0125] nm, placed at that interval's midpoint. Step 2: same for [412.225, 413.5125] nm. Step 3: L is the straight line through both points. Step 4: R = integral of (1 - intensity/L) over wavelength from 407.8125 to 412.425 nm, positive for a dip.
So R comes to 0.68 nm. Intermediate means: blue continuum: 8.03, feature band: 7.02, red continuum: 8.41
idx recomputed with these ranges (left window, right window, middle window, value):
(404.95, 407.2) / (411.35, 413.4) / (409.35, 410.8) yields 0.397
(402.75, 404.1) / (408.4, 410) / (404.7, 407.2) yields -0.142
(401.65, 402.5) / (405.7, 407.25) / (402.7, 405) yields 0.065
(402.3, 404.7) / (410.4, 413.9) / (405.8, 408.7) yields 0.050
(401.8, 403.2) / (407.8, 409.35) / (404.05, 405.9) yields 0.003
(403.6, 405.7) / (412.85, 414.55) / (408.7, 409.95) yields 0.233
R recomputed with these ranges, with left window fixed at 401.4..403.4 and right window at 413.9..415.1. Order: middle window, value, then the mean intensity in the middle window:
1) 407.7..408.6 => 0.07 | 7.97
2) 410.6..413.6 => 0.30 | 7.65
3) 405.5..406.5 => 0.03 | 8.51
